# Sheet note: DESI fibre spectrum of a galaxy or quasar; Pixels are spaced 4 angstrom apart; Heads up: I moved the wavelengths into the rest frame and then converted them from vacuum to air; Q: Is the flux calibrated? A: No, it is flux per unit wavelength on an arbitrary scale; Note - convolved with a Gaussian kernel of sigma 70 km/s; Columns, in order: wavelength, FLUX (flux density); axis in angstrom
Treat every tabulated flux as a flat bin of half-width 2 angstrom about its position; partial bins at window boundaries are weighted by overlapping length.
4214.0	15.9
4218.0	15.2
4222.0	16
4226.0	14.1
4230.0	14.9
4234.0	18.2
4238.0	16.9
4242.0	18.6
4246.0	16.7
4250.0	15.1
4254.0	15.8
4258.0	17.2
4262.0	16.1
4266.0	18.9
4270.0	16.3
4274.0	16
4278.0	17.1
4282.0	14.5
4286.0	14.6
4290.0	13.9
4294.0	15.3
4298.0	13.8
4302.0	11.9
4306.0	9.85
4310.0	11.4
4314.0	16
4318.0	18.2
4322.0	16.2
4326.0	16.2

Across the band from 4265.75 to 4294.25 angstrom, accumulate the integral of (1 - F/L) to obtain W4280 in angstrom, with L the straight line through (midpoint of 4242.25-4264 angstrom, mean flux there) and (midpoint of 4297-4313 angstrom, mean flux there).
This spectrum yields -3.3 angstrom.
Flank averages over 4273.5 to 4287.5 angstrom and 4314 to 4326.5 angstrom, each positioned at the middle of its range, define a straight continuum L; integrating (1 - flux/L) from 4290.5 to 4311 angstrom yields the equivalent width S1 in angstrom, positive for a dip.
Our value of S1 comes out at 4.5 angstrom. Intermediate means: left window 15.5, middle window 12.6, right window 16.8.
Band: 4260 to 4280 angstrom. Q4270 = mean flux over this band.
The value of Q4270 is 16.9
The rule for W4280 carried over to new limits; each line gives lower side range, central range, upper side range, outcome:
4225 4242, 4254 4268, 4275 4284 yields -1.0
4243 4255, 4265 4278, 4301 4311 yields -2.7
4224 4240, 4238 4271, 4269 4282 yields -1.5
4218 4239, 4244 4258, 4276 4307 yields -0.8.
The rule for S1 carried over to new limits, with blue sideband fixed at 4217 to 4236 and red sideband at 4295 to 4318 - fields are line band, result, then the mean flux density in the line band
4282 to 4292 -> -0.35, 14.3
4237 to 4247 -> -1.51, 17.5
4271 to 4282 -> -1.57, 16.2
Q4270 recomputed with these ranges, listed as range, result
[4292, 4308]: 12.7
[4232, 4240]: 17.5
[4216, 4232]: 15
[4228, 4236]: 16.6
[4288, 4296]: 14.6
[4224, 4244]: 16.5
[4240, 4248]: 17.6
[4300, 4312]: 11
